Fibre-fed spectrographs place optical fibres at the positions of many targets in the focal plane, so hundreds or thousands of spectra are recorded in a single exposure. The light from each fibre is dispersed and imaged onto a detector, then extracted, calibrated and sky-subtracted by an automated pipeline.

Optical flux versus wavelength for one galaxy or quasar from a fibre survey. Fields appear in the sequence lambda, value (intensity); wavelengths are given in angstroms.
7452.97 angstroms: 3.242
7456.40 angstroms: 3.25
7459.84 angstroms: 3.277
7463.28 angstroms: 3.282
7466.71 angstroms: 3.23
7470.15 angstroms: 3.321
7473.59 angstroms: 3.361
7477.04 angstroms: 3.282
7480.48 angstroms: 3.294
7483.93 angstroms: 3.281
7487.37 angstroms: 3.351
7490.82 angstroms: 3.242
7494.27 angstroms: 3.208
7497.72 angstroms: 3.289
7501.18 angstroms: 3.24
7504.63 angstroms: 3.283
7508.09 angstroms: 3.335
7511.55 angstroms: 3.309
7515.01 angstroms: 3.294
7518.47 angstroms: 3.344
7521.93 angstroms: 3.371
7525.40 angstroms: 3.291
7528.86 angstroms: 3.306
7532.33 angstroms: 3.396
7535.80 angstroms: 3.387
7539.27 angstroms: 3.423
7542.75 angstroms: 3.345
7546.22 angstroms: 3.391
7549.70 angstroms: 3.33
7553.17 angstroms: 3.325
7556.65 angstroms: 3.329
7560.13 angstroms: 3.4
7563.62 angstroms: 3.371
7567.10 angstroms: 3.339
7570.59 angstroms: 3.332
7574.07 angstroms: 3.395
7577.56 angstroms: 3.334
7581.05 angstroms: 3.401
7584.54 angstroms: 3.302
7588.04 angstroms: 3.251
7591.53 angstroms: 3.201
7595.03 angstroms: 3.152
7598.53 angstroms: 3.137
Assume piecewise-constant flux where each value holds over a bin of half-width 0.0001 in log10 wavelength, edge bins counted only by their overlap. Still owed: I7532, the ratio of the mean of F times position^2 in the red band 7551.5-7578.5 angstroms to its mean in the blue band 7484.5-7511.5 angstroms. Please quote 1.0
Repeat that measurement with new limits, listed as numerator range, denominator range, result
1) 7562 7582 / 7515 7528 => 1.02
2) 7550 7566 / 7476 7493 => 1.04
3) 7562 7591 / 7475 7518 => 1.04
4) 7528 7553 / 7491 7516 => 1.04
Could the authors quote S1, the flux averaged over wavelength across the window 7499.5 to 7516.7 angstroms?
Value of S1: 3.29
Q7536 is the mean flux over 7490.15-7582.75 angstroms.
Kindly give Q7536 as 3.33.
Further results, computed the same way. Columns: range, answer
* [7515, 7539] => 3.35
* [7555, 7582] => 3.36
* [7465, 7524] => 3.3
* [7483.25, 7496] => 3.27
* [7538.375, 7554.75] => 3.36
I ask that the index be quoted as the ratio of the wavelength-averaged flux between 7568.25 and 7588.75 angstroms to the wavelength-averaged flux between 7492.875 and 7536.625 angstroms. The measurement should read 1.01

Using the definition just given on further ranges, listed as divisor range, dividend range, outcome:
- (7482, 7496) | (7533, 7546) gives 1.03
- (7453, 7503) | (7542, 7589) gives 1.02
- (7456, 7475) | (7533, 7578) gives 1.02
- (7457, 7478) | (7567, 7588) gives 1.02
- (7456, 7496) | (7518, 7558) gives 1.02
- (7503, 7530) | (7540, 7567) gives 1.01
